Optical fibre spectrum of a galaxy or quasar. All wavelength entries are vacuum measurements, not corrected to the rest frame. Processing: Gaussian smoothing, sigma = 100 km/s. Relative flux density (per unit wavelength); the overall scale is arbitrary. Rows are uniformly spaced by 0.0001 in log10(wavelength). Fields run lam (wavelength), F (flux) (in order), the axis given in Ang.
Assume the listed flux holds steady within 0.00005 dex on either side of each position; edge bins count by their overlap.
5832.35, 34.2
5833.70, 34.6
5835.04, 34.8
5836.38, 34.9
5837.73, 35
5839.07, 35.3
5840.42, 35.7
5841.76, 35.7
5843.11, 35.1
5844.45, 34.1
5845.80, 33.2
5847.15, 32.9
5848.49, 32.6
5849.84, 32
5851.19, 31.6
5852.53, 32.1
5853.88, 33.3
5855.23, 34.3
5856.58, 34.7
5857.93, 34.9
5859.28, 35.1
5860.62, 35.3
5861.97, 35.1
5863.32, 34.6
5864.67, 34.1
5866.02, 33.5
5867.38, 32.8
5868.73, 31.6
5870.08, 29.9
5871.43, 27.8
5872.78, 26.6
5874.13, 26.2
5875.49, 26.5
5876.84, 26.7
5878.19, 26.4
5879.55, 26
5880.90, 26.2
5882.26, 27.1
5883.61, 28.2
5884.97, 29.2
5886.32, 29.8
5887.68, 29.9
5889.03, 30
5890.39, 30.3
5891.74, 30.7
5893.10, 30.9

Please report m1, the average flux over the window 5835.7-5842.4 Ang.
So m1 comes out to 35.3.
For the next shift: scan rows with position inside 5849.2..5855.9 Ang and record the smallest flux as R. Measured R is 31.6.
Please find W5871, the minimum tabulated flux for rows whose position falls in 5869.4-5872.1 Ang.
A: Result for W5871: 27.8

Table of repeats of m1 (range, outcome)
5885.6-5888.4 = 29.9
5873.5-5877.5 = 26.4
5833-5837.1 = 34.7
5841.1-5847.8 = 34.2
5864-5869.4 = 33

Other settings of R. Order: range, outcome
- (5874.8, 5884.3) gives 26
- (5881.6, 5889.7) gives 27.1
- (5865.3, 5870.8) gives 29.9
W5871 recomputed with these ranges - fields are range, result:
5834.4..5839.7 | 34.8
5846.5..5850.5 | 32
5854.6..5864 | 34.3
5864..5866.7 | 33.5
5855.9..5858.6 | 34.7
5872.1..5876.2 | 26.2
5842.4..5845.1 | 34.1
